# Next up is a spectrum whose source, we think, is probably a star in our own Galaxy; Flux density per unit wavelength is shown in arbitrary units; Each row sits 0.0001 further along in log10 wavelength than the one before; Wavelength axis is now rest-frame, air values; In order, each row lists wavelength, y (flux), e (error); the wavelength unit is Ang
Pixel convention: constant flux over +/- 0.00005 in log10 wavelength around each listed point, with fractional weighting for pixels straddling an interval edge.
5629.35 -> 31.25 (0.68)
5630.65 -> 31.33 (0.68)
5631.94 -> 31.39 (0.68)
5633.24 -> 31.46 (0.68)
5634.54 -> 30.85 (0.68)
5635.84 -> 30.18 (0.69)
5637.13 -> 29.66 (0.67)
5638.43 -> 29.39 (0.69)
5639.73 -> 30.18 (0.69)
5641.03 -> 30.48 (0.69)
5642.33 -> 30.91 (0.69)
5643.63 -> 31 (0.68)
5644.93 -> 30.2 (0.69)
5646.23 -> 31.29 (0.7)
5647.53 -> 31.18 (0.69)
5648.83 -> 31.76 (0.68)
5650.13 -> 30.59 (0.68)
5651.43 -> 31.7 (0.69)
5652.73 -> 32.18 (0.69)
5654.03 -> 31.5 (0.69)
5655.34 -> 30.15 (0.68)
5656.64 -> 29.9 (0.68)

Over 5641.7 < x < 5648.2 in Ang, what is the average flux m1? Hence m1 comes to 30.9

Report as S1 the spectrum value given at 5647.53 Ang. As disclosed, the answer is 31.18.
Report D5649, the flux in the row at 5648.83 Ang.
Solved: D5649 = 31.76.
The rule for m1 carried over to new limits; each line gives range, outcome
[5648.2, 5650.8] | 31.2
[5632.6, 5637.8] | 30.5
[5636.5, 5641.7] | 29.9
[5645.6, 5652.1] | 31.3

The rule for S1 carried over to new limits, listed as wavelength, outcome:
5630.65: 31.33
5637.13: 29.66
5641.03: 30.48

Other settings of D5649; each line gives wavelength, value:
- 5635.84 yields 30.18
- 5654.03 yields 31.5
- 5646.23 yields 31.29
